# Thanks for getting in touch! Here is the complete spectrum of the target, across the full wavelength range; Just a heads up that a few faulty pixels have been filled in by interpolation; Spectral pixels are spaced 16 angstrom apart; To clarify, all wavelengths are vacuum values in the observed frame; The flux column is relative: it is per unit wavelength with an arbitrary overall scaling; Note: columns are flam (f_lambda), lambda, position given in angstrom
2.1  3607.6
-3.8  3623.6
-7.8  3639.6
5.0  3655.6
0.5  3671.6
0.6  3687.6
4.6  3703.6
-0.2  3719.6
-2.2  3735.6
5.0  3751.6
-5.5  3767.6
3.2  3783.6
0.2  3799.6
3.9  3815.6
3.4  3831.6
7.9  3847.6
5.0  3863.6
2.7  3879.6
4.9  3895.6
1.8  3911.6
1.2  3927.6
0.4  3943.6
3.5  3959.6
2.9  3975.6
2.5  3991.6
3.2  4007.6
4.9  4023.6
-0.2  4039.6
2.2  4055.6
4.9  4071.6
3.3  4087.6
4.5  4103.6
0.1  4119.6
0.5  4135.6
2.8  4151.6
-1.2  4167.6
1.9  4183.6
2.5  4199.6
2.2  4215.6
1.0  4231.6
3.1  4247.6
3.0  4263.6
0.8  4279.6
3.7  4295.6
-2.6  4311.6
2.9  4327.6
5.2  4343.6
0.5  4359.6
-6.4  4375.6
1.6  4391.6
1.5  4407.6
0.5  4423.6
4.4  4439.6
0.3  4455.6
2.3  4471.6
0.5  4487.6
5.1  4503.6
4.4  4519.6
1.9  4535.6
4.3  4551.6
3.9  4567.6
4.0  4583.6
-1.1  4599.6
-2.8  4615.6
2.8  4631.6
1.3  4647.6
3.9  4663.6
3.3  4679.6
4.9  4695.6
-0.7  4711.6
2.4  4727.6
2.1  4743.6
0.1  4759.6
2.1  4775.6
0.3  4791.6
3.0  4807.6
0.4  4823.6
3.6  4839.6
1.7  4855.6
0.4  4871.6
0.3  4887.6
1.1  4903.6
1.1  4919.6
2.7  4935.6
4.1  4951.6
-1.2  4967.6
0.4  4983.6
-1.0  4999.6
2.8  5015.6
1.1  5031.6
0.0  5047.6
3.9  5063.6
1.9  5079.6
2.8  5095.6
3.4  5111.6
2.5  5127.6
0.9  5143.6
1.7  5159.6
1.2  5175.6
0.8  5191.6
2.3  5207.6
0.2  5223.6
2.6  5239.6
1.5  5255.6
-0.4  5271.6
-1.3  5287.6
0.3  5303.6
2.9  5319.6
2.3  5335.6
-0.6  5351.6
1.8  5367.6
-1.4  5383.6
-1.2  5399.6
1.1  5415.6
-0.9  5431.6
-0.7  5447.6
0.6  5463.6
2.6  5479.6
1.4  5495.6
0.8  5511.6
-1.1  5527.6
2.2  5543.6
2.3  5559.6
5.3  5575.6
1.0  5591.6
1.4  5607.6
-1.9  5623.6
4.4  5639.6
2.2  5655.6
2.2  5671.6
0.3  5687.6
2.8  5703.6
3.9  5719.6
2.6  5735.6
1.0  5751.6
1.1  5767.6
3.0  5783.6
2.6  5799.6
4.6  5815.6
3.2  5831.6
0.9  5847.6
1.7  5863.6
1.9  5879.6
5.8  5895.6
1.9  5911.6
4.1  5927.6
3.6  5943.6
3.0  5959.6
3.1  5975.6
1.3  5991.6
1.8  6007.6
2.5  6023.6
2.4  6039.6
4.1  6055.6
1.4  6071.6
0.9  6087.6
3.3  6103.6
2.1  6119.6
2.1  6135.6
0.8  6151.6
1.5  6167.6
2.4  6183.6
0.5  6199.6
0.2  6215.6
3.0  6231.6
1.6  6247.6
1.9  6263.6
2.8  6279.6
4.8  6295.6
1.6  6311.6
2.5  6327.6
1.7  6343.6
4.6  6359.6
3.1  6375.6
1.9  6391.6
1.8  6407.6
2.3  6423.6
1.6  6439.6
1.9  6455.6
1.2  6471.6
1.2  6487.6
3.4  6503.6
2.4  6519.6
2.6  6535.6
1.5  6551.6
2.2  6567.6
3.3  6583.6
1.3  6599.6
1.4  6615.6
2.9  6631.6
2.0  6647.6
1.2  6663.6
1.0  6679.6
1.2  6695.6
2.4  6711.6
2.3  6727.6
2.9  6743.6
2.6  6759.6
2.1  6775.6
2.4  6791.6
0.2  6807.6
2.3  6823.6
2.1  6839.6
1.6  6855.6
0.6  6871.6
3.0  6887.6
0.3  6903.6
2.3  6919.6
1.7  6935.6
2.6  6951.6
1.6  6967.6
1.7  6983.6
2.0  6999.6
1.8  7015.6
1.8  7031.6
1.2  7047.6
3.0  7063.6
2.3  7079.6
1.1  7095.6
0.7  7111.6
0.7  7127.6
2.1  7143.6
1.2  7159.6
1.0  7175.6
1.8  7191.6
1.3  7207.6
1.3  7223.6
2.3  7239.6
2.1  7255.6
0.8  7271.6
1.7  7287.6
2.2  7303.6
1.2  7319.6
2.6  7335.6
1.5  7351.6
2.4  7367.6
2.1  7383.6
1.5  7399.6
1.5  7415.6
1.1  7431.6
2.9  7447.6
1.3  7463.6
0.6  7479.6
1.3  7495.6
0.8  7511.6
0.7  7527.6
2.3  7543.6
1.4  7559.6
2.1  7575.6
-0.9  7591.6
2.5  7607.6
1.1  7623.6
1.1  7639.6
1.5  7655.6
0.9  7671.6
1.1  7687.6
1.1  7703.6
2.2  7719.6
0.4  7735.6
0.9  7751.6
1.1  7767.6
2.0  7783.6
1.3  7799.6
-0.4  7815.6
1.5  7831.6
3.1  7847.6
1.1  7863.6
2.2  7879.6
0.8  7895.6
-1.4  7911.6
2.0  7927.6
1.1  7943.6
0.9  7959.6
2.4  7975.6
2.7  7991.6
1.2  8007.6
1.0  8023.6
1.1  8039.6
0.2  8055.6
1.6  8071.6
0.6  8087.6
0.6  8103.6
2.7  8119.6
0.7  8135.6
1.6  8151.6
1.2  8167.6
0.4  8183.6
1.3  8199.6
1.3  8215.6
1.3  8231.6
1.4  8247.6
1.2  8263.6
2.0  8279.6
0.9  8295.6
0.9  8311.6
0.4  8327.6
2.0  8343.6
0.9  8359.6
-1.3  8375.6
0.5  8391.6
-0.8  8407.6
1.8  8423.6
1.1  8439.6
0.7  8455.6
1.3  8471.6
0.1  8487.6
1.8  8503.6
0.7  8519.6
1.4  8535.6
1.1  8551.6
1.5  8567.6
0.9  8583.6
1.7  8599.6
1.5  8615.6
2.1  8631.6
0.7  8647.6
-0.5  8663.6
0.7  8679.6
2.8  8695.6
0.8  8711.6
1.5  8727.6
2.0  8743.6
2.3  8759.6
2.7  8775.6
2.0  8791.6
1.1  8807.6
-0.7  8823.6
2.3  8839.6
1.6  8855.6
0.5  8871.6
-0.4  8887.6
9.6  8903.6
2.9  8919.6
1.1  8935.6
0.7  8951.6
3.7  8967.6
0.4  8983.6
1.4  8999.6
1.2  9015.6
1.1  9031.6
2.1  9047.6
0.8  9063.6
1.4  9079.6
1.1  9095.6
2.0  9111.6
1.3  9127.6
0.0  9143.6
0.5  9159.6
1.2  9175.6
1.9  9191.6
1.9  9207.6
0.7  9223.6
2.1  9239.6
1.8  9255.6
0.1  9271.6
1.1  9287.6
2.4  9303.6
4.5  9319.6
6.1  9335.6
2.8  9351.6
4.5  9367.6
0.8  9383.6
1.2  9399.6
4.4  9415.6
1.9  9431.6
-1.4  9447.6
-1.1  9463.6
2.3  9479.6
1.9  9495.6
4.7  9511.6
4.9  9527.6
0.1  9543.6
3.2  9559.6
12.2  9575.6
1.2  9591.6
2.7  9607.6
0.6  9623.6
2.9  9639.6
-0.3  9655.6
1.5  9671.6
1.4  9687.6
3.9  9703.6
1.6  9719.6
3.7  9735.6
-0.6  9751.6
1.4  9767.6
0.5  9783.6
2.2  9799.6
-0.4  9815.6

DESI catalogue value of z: 1.389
